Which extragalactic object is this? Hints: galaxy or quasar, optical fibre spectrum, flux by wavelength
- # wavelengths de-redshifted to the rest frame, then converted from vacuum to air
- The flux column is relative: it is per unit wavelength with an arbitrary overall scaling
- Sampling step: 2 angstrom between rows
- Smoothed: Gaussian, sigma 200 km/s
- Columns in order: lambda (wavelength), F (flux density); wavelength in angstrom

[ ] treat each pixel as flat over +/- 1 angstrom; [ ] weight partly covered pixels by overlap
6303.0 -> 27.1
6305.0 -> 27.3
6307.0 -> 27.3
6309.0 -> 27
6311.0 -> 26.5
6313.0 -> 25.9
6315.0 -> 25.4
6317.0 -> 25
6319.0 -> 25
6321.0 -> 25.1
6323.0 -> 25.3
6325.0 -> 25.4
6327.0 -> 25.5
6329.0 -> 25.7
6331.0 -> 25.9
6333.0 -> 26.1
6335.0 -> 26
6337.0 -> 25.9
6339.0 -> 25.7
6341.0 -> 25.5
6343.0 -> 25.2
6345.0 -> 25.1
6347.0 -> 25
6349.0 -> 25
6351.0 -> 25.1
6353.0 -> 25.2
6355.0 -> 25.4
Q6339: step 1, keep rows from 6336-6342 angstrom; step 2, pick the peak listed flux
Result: 25.9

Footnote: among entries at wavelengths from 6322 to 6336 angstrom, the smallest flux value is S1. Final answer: 25.3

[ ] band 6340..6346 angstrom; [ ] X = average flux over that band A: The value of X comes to 25.3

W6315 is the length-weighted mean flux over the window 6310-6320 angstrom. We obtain 25.6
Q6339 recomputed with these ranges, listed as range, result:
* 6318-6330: 25.7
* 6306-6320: 27.3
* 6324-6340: 26.1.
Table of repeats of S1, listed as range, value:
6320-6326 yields 25.1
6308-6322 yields 25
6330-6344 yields 25.2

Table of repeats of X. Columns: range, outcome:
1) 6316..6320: 25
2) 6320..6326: 25.3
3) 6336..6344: 25.6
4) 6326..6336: 25.8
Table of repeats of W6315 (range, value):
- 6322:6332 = 25.6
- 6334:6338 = 25.9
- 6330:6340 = 25.9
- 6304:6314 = 26.8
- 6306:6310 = 27.1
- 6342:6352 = 25.1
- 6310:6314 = 26.2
